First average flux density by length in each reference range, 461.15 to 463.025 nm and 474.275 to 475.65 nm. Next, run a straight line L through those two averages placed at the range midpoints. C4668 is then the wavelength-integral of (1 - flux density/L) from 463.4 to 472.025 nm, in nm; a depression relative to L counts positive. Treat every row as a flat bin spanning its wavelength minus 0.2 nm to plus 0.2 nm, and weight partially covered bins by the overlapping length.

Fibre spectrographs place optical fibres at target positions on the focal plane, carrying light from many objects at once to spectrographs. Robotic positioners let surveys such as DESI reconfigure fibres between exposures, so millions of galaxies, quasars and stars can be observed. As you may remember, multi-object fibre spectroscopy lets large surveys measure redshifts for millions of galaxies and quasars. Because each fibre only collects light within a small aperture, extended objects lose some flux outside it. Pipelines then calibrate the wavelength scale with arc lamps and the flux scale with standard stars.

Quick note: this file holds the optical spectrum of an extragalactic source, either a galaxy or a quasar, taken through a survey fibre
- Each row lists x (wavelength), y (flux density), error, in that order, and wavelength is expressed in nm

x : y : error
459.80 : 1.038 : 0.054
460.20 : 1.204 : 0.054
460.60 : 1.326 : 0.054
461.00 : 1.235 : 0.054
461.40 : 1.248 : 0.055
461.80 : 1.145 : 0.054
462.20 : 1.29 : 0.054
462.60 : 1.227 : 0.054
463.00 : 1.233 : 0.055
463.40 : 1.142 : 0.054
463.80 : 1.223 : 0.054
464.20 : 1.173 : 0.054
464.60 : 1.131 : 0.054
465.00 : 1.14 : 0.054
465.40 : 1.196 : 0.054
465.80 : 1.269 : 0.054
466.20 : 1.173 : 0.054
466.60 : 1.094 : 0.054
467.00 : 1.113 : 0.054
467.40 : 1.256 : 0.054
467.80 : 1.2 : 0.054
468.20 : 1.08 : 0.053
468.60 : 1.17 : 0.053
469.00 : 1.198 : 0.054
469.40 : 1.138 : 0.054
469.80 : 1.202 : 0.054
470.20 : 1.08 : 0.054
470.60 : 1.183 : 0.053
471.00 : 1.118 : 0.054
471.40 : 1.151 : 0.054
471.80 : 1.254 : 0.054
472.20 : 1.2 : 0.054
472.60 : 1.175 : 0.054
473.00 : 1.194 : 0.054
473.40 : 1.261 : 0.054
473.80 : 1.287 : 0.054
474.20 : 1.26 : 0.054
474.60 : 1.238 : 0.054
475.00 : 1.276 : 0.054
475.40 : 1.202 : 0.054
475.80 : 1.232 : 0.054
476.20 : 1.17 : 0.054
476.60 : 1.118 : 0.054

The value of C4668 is 0.46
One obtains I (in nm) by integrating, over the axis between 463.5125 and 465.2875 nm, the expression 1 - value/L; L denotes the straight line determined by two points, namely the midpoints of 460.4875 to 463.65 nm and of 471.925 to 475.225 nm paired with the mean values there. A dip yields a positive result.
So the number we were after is 0.091 nm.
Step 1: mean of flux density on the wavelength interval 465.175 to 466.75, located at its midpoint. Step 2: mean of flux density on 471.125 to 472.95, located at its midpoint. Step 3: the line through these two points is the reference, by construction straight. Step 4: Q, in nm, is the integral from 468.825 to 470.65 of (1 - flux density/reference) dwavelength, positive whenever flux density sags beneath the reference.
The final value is 0.05 nm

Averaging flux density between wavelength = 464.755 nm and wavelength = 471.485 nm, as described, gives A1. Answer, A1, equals 1.16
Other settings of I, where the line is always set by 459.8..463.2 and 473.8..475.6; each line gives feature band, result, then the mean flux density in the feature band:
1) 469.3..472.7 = 0.21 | 1.17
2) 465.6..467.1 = 0.08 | 1.17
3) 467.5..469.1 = 0.09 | 1.17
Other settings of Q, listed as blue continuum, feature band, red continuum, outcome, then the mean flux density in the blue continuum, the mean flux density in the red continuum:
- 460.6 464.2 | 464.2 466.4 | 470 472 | 0.03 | 1.22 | 1.16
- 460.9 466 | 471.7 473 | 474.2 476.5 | 0.01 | 1.2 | 1.22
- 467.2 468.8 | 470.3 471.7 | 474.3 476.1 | 0.06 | 1.18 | 1.23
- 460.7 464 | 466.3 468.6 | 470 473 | 0.08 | 1.22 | 1.17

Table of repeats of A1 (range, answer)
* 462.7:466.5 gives 1.19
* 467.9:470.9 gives 1.15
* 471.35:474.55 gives 1.23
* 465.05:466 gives 1.22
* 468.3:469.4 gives 1.17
